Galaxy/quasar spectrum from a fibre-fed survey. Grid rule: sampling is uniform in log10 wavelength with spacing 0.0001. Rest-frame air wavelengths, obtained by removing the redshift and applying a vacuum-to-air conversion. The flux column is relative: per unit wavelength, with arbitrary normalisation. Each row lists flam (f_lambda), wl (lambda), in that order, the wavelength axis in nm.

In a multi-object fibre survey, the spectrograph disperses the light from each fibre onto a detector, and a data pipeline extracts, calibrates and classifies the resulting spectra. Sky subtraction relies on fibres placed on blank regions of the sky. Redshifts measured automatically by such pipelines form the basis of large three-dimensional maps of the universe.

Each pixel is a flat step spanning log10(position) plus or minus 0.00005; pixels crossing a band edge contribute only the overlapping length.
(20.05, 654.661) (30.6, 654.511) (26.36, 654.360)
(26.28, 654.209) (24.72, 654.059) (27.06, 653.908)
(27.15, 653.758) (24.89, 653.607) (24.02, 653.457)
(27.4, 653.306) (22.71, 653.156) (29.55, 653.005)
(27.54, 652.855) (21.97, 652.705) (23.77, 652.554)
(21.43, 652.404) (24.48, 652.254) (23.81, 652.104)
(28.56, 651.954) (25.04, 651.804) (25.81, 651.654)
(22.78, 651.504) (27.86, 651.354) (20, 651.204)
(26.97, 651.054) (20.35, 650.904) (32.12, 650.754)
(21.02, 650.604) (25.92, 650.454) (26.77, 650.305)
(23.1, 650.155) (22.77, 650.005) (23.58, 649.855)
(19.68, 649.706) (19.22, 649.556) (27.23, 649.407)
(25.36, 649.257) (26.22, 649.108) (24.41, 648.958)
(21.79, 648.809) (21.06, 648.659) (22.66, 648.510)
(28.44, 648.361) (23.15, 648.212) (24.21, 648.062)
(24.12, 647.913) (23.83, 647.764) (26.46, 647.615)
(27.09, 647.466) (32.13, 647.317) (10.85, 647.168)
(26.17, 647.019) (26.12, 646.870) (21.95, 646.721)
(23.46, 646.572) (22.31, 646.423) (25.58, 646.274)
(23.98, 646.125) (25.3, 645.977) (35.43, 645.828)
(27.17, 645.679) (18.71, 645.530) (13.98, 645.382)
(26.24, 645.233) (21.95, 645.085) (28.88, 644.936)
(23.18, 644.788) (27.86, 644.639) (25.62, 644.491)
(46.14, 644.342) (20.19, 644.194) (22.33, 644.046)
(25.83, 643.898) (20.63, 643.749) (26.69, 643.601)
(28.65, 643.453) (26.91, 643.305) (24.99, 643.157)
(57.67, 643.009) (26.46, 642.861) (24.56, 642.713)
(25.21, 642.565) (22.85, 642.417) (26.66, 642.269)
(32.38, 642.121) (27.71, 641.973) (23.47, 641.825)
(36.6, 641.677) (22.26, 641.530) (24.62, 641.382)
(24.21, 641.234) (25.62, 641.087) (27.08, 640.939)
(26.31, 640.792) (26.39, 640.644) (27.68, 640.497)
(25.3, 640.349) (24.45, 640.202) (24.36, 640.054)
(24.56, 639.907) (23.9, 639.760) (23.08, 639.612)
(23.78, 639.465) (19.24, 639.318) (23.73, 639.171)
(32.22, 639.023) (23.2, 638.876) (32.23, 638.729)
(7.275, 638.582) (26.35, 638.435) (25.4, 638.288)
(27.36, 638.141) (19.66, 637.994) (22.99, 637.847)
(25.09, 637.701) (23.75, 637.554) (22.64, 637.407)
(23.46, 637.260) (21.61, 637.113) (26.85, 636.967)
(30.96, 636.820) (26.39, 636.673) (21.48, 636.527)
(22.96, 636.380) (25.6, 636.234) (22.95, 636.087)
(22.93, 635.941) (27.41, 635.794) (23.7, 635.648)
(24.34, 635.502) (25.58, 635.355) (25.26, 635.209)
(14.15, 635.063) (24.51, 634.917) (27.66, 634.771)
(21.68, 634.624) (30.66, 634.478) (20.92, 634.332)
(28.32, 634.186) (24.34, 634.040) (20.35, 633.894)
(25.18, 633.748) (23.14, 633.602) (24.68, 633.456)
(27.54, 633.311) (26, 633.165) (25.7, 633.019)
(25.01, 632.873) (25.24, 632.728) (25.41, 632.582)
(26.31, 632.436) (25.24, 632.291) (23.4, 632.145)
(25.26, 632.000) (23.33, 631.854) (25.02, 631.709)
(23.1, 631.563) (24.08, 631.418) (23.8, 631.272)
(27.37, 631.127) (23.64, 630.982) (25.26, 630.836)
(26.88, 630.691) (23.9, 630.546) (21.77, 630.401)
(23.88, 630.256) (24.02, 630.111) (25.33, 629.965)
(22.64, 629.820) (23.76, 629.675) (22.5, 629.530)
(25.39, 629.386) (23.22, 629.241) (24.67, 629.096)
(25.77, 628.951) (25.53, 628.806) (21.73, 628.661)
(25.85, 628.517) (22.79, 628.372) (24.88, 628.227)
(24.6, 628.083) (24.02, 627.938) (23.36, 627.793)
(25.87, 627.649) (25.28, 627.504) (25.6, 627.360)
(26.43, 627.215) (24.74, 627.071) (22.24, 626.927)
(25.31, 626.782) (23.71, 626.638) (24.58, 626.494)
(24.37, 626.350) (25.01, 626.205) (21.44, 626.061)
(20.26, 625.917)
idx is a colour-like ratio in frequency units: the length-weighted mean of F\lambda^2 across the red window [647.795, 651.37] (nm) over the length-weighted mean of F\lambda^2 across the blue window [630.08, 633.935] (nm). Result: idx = 1.03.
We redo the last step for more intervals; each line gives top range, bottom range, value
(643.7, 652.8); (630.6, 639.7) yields 1.05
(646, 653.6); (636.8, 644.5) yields 0.96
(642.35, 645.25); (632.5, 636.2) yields 1.16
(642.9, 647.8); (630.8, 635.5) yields 1.11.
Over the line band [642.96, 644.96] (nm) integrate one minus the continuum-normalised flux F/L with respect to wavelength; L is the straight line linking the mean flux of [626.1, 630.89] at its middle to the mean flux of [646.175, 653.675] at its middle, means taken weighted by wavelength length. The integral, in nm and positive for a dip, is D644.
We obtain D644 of -0.35 nm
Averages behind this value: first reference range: 24.4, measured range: 28.6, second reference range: 24.4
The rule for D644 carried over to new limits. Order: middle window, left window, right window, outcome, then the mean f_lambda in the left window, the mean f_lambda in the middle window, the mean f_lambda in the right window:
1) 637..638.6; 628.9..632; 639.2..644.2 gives 0.17 nm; 24.3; 23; 26.3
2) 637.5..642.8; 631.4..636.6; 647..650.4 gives -0.19 nm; 24.4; 25.1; 23.9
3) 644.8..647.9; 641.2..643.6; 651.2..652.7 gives 0.28 nm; 28.5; 24.4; 24.5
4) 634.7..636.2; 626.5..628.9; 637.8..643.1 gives 0.09 nm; 24.5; 23.9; 26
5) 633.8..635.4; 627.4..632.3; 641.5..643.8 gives 0.12 nm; 24.3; 23.9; 28.6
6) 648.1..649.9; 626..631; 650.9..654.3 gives 0.10 nm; 24.3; 23.6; 25.1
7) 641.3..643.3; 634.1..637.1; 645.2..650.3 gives -0.37 nm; 24.7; 28.8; 23.9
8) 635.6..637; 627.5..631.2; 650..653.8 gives -0.03 nm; 24.4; 25.1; 24.9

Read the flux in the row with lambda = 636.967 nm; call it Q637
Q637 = 26.85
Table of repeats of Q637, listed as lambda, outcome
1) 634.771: 27.66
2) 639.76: 23.9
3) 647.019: 26.17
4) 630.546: 23.9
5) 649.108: 26.22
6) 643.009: 57.67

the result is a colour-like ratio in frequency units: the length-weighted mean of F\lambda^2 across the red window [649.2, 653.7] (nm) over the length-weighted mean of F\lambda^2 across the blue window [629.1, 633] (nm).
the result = 1.07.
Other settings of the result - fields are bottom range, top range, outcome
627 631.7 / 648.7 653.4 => 1.07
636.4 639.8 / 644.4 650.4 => 1.04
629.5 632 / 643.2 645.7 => 1.09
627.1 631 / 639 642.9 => 1.09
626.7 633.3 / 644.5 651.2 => 1.04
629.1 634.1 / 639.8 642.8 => 1.10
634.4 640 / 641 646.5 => 1.13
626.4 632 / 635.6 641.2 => 1.03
